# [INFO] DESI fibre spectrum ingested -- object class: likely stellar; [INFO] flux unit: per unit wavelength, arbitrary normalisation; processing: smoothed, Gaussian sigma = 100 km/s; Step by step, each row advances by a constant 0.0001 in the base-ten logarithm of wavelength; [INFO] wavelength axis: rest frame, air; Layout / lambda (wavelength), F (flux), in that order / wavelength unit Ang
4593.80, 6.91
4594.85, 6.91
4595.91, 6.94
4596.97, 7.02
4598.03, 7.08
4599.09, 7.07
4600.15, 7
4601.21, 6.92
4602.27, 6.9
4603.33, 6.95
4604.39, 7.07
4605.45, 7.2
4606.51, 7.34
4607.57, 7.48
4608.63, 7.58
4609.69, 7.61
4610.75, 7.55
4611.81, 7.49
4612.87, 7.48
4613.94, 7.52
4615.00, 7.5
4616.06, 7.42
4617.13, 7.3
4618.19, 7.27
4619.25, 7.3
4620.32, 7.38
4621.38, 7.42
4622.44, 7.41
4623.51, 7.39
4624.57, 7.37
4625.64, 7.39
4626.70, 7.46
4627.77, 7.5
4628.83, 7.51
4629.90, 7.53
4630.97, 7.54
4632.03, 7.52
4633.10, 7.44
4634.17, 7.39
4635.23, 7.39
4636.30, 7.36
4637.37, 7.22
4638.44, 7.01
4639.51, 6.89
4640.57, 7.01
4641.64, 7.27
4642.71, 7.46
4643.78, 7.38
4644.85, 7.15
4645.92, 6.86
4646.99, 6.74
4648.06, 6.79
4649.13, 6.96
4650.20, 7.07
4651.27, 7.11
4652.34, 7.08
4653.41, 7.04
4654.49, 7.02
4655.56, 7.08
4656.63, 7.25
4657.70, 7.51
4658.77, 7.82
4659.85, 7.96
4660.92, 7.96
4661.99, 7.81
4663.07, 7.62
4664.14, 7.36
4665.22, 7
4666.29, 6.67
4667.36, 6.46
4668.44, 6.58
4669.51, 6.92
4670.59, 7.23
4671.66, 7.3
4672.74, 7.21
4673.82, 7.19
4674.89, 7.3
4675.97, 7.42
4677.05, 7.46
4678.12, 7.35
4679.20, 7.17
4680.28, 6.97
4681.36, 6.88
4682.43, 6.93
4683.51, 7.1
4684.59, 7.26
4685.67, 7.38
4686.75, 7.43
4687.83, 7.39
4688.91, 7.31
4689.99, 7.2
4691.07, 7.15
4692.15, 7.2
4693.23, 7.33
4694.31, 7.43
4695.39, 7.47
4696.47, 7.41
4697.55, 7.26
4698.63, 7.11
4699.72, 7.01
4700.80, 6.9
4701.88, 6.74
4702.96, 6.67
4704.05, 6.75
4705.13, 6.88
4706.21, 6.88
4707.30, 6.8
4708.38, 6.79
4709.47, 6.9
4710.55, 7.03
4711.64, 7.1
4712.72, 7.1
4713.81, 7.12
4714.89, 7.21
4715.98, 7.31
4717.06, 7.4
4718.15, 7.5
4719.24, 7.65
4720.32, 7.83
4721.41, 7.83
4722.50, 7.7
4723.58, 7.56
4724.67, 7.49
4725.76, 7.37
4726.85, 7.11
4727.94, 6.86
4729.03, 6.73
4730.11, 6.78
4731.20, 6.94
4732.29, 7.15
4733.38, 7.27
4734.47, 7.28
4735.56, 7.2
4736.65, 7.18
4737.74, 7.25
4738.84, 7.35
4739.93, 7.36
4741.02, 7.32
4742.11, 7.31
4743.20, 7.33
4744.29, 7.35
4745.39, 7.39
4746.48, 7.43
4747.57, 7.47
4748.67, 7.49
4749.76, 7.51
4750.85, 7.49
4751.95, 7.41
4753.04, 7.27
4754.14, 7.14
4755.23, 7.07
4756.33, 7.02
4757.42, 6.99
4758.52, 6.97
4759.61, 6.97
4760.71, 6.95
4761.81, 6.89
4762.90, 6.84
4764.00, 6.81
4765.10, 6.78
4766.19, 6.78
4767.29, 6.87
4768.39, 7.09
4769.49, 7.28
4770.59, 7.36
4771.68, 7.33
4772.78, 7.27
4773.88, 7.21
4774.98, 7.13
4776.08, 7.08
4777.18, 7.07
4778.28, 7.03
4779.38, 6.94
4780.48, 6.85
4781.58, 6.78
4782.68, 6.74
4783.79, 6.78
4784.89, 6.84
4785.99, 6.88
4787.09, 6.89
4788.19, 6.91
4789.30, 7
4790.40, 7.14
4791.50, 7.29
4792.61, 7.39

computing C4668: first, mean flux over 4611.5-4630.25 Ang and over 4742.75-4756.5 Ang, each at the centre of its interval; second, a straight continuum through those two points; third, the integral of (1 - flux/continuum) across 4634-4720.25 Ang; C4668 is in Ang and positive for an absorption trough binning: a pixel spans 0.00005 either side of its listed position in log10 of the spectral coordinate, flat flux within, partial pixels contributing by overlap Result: 2.5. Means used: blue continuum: 7.42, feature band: 7.18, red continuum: 7.34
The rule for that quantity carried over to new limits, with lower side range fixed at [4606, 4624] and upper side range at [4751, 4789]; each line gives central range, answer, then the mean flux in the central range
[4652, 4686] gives 0.29 Ang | 7.23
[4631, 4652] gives 0.57 Ang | 7.17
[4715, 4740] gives -0.62 Ang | 7.3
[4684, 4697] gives -0.18 Ang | 7.33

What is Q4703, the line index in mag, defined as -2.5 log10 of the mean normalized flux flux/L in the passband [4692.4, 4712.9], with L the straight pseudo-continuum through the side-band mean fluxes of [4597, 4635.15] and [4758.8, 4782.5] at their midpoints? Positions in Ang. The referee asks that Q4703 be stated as 0.02 mag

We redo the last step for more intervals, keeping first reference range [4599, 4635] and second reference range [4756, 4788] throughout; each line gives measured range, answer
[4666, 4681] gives 0.02 mag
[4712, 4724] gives -0.05 mag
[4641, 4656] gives 0.03 mag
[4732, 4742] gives -0.03 mag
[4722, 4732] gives -0.01 mag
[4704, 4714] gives 0.03 mag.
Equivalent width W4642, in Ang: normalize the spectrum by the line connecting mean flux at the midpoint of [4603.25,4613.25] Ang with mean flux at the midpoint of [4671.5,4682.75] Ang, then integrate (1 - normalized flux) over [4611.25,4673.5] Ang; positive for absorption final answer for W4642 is 0.2 Ang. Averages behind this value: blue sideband 7.4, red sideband 7.2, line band 7.28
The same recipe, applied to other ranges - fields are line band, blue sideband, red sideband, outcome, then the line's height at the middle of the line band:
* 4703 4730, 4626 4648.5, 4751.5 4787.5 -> -0.3 Ang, 7.11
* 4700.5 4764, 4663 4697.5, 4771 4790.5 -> -0.8 Ang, 7.09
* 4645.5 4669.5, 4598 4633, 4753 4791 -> 0.3 Ang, 7.26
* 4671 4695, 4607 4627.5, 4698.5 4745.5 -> 0.1 Ang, 7.27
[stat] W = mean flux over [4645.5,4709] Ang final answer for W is 7.15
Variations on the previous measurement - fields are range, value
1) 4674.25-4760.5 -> 7.21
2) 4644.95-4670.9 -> 7.16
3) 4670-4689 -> 7.23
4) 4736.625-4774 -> 7.19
